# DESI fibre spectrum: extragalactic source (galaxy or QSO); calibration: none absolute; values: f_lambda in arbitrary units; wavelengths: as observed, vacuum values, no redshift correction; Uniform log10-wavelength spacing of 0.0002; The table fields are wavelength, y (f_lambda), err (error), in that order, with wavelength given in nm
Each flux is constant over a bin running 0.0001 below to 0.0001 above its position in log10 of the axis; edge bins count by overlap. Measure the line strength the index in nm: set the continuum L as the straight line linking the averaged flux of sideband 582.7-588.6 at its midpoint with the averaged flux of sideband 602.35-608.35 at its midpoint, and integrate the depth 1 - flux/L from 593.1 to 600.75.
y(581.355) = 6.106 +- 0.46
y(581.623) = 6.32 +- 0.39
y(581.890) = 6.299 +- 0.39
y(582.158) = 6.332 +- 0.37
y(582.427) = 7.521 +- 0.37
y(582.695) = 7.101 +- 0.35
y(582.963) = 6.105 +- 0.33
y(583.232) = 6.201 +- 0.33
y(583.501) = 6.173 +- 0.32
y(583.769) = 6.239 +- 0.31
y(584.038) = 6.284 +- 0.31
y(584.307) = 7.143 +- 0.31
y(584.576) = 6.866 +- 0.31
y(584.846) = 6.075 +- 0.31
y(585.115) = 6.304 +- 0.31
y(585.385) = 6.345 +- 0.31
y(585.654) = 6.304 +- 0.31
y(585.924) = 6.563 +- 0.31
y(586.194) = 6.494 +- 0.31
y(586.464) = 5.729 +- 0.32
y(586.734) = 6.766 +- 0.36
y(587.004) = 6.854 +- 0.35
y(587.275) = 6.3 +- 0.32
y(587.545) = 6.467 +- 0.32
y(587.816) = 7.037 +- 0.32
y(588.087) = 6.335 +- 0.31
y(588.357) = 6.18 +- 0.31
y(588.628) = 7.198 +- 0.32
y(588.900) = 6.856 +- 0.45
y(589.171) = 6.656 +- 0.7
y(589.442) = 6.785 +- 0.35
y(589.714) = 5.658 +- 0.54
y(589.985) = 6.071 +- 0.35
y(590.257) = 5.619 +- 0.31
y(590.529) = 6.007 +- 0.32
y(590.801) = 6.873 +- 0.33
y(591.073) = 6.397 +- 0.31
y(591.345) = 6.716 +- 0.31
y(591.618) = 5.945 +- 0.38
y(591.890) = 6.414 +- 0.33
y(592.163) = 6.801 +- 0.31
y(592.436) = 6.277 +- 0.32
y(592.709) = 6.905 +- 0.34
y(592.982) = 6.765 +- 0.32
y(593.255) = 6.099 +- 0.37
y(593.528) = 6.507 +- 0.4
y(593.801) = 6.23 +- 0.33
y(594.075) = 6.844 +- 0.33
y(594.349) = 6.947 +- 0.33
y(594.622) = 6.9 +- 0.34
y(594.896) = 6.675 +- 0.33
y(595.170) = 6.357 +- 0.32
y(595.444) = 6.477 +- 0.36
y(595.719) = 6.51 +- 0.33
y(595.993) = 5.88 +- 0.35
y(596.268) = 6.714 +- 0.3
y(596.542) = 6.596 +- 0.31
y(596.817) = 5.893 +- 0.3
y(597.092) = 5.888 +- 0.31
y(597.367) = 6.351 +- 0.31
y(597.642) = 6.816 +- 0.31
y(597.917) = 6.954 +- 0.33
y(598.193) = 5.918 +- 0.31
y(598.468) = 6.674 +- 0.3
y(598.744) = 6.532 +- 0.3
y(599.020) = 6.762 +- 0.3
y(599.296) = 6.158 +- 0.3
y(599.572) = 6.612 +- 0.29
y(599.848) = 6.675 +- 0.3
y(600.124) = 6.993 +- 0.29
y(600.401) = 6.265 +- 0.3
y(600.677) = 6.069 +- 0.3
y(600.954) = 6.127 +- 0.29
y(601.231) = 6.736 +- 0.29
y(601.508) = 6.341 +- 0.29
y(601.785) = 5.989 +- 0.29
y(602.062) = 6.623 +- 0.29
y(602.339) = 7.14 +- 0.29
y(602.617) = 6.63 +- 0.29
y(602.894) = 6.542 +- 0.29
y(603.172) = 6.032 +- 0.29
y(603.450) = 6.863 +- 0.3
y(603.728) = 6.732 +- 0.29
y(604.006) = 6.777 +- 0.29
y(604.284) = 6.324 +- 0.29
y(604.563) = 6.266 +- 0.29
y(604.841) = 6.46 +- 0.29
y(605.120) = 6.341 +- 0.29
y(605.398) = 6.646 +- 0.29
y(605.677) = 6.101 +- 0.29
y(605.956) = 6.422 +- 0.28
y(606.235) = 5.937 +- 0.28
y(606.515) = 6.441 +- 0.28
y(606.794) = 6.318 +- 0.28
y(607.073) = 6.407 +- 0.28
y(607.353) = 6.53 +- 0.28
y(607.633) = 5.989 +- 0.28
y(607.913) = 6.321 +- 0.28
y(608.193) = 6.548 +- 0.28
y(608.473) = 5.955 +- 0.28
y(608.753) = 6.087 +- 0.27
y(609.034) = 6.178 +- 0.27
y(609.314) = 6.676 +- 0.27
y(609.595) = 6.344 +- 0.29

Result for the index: -0.05 nm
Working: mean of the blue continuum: 6.45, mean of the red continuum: 6.42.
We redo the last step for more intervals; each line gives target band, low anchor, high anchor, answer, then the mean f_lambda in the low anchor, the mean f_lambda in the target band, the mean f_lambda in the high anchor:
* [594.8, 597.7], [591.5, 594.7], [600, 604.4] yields 0.08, 6.55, 6.36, 6.51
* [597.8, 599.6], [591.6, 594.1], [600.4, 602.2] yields -0.04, 6.49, 6.5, 6.31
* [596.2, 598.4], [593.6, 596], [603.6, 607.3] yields 0.05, 6.57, 6.39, 6.4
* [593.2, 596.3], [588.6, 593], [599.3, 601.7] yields -0.03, 6.44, 6.52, 6.45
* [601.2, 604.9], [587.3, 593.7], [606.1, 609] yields -0.13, 6.46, 6.53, 6.25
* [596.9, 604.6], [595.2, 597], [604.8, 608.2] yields -0.19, 6.33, 6.49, 6.33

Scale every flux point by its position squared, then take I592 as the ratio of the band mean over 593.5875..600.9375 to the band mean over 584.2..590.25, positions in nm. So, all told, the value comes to 1.04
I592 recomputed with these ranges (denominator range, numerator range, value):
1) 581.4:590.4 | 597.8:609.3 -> 1.06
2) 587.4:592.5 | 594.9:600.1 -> 1.03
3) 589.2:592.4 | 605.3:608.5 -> 1.05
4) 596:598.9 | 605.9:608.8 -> 1.01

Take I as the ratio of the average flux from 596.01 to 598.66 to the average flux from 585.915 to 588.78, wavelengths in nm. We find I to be 0.98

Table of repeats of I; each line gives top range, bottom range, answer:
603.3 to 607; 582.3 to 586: 0.99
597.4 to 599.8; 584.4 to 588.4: 1.01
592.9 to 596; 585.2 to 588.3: 1.01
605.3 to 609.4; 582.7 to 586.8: 0.99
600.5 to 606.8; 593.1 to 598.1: 0.99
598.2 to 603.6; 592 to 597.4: 1.00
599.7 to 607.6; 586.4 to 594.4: 1.00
